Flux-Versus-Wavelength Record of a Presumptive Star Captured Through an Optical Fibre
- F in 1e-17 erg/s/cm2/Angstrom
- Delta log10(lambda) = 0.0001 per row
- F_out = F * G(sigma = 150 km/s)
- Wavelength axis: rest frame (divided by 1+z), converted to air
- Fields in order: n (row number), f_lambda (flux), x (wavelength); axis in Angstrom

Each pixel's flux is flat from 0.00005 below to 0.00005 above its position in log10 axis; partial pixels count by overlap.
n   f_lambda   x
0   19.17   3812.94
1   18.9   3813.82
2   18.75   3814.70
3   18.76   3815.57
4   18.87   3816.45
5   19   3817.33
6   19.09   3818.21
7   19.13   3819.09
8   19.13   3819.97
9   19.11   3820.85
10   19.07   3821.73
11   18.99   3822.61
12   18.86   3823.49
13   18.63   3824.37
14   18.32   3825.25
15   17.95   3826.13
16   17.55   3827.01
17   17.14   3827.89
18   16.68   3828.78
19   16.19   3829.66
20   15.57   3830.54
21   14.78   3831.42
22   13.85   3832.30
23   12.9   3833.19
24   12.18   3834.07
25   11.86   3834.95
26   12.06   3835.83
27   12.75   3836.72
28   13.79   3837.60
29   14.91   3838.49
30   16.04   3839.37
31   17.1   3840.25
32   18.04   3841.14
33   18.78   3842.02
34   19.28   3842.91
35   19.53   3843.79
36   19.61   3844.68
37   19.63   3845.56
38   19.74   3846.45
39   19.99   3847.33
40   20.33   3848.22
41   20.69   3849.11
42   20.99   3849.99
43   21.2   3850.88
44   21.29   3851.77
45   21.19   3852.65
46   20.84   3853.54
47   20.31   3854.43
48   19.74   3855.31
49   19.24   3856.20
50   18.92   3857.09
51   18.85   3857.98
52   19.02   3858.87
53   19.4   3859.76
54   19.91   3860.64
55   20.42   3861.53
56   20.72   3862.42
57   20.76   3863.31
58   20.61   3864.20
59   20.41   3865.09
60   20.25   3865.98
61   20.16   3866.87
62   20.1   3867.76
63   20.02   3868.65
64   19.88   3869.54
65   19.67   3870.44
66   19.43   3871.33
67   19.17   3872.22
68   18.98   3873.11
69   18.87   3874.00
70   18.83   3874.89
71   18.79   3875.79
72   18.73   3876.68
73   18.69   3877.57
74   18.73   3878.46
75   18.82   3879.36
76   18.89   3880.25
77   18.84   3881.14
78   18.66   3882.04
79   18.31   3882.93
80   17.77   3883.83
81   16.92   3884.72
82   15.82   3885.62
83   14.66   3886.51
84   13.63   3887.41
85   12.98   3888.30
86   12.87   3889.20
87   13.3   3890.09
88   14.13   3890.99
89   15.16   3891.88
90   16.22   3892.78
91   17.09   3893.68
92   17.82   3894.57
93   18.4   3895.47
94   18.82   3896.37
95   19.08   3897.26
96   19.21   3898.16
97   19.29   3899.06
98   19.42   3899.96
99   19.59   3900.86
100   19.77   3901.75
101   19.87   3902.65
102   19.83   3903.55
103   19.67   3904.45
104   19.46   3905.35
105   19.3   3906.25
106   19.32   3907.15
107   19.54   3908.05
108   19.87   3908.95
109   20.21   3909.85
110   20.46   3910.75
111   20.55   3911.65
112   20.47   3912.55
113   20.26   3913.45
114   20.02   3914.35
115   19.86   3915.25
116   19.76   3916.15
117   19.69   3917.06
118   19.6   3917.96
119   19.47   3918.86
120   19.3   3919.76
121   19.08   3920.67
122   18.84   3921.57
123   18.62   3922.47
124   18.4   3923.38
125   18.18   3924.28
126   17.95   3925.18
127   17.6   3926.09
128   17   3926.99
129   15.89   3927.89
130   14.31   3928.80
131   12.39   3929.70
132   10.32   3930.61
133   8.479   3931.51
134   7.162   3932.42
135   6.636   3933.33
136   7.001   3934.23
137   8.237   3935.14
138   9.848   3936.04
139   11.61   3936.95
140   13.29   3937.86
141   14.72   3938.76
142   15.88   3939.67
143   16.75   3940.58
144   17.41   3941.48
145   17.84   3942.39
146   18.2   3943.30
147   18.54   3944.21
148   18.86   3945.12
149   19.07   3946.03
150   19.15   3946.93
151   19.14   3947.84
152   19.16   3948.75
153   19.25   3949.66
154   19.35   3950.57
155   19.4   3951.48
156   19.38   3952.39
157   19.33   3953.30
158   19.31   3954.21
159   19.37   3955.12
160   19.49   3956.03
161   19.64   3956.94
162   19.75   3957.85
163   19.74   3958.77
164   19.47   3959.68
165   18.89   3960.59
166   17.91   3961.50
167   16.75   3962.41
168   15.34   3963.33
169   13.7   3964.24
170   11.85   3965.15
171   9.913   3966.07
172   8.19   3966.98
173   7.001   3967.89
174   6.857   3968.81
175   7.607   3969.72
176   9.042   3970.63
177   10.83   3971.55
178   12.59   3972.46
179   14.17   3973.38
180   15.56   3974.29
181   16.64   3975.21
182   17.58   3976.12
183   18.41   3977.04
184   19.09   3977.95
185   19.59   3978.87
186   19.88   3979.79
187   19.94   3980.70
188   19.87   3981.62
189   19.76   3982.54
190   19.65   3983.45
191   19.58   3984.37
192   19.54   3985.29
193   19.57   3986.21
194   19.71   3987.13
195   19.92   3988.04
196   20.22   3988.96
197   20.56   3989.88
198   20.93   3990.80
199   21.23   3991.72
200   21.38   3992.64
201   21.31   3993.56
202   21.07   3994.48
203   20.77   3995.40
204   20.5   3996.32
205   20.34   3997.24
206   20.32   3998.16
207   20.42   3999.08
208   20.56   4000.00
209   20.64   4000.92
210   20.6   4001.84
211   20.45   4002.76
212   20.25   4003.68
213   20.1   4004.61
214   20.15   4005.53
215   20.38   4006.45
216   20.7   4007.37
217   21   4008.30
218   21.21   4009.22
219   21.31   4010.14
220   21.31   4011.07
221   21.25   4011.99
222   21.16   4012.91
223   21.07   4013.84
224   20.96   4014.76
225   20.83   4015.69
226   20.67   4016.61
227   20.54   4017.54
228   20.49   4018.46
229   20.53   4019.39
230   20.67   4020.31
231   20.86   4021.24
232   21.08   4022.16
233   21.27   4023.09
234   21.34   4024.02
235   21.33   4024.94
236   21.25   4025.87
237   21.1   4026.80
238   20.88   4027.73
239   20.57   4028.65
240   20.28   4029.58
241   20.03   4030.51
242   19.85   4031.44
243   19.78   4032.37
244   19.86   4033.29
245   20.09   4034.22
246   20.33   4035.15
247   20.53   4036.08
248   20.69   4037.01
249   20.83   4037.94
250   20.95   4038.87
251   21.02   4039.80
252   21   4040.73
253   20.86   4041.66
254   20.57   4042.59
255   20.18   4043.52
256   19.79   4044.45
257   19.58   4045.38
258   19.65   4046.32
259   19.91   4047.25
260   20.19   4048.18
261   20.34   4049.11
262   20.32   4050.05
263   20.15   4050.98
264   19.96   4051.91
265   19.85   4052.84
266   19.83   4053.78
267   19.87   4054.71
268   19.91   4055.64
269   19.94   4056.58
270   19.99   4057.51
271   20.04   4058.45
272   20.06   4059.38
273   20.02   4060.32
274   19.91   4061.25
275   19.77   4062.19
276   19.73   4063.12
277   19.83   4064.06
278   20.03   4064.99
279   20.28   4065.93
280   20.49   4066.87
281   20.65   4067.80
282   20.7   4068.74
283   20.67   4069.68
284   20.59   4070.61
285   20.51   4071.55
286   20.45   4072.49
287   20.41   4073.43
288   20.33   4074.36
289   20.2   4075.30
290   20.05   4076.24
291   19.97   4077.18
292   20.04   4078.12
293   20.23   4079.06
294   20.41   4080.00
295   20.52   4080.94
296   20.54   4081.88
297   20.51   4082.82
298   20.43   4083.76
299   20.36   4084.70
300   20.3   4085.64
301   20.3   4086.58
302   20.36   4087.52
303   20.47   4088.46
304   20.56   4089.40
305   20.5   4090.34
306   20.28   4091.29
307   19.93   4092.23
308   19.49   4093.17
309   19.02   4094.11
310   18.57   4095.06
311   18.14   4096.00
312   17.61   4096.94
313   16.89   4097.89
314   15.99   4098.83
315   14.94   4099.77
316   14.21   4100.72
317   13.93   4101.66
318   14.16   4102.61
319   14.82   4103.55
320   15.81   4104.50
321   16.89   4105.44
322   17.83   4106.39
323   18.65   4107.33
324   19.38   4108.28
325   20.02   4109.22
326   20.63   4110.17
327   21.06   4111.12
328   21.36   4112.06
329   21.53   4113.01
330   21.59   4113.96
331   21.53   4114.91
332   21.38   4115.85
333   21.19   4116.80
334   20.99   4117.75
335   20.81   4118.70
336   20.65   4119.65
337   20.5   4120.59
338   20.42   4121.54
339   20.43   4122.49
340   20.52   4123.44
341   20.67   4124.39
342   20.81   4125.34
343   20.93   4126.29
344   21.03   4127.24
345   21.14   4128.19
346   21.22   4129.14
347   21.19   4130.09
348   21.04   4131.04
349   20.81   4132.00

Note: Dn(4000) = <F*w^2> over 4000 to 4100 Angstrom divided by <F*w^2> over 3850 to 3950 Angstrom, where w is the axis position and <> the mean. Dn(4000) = 1.22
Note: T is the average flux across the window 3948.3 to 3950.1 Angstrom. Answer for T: 19.2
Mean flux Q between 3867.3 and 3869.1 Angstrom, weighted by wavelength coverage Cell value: 20.1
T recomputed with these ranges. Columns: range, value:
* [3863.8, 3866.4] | 20.4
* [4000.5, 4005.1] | 20.4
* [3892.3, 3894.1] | 16.6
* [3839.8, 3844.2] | 18.5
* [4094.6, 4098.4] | 17.8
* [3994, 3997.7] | 20.7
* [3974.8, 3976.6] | 17.1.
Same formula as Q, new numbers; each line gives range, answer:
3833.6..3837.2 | 12.3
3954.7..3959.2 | 19.6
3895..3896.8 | 18.5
